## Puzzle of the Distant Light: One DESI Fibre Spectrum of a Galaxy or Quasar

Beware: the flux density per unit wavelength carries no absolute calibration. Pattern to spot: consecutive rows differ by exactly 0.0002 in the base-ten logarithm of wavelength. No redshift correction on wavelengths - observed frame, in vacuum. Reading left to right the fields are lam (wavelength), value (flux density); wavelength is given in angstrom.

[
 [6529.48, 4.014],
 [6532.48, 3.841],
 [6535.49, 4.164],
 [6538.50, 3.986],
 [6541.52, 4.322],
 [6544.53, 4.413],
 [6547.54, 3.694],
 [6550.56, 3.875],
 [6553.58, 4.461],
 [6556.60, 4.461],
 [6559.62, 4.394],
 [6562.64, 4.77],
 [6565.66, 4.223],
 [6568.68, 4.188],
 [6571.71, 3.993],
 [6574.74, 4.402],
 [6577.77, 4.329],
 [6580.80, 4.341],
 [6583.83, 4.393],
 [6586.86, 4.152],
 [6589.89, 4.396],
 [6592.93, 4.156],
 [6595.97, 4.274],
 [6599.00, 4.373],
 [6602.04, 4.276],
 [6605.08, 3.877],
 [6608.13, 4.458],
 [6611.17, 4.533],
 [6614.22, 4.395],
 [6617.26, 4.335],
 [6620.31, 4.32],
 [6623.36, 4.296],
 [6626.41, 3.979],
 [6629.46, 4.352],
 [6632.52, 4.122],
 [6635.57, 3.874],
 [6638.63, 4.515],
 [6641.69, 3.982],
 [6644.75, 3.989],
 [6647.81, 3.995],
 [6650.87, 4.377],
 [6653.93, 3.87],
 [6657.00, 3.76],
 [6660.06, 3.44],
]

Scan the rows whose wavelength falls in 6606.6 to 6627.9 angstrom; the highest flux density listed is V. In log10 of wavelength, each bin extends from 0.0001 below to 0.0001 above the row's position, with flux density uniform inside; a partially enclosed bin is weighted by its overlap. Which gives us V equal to 4.533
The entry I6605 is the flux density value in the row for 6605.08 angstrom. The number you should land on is 3.877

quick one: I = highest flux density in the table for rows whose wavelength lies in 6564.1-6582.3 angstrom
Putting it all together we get 4.402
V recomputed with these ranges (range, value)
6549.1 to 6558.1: 4.461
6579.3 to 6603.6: 4.396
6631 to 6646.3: 4.515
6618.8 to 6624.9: 4.32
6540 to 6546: 4.413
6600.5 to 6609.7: 4.458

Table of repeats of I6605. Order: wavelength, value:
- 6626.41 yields 3.979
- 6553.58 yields 4.461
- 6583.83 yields 4.393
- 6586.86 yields 4.152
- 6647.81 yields 3.995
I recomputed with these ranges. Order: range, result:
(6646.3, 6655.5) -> 4.377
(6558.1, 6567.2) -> 4.77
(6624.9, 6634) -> 4.352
